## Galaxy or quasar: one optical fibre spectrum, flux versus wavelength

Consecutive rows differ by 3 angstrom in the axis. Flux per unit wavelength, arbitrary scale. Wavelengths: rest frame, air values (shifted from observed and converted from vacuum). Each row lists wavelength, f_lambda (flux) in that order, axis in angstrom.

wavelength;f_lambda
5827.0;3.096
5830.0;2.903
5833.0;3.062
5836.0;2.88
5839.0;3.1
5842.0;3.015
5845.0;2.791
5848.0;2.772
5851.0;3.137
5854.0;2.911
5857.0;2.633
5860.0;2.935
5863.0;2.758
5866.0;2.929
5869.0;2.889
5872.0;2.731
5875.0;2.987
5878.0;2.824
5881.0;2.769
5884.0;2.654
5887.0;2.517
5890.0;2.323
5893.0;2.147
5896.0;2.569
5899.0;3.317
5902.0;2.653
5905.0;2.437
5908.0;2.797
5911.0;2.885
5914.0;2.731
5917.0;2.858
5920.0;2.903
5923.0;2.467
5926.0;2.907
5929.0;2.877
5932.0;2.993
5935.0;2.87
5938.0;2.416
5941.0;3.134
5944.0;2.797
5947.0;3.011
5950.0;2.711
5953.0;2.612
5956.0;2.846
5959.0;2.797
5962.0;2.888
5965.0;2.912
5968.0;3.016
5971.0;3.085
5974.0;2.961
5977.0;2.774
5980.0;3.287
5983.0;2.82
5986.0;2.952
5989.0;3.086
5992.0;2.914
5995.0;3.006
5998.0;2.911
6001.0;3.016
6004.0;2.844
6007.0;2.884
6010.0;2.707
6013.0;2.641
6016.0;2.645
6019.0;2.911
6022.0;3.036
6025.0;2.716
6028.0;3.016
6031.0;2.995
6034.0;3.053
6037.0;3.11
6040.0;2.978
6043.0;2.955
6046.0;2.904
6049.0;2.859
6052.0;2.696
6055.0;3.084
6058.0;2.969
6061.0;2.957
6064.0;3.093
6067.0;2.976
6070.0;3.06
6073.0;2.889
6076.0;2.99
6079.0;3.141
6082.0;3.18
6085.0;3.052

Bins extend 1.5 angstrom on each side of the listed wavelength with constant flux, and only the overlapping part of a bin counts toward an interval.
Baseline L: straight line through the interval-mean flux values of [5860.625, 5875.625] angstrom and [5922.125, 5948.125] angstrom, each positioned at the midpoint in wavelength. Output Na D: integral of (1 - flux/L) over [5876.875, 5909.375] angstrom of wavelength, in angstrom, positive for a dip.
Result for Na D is 2.44 angstrom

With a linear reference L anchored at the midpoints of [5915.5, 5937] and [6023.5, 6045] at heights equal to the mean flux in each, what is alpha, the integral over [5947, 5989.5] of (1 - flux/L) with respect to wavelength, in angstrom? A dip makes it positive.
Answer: -0.36 angstrom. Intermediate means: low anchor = 2.83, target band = 2.91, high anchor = 2.97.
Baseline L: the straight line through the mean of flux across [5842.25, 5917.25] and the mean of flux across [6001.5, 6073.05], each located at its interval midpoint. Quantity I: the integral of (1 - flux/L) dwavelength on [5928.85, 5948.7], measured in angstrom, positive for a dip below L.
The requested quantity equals -0.3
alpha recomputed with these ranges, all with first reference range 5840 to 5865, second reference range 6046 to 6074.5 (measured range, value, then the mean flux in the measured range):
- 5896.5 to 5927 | 1.2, 2.79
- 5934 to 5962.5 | 1.0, 2.8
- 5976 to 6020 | 0.5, 2.89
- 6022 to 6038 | -0.2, 2.98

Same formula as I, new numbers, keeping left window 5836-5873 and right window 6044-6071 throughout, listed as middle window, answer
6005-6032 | 1.0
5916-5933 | 0.5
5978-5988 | -0.3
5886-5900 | 1.7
